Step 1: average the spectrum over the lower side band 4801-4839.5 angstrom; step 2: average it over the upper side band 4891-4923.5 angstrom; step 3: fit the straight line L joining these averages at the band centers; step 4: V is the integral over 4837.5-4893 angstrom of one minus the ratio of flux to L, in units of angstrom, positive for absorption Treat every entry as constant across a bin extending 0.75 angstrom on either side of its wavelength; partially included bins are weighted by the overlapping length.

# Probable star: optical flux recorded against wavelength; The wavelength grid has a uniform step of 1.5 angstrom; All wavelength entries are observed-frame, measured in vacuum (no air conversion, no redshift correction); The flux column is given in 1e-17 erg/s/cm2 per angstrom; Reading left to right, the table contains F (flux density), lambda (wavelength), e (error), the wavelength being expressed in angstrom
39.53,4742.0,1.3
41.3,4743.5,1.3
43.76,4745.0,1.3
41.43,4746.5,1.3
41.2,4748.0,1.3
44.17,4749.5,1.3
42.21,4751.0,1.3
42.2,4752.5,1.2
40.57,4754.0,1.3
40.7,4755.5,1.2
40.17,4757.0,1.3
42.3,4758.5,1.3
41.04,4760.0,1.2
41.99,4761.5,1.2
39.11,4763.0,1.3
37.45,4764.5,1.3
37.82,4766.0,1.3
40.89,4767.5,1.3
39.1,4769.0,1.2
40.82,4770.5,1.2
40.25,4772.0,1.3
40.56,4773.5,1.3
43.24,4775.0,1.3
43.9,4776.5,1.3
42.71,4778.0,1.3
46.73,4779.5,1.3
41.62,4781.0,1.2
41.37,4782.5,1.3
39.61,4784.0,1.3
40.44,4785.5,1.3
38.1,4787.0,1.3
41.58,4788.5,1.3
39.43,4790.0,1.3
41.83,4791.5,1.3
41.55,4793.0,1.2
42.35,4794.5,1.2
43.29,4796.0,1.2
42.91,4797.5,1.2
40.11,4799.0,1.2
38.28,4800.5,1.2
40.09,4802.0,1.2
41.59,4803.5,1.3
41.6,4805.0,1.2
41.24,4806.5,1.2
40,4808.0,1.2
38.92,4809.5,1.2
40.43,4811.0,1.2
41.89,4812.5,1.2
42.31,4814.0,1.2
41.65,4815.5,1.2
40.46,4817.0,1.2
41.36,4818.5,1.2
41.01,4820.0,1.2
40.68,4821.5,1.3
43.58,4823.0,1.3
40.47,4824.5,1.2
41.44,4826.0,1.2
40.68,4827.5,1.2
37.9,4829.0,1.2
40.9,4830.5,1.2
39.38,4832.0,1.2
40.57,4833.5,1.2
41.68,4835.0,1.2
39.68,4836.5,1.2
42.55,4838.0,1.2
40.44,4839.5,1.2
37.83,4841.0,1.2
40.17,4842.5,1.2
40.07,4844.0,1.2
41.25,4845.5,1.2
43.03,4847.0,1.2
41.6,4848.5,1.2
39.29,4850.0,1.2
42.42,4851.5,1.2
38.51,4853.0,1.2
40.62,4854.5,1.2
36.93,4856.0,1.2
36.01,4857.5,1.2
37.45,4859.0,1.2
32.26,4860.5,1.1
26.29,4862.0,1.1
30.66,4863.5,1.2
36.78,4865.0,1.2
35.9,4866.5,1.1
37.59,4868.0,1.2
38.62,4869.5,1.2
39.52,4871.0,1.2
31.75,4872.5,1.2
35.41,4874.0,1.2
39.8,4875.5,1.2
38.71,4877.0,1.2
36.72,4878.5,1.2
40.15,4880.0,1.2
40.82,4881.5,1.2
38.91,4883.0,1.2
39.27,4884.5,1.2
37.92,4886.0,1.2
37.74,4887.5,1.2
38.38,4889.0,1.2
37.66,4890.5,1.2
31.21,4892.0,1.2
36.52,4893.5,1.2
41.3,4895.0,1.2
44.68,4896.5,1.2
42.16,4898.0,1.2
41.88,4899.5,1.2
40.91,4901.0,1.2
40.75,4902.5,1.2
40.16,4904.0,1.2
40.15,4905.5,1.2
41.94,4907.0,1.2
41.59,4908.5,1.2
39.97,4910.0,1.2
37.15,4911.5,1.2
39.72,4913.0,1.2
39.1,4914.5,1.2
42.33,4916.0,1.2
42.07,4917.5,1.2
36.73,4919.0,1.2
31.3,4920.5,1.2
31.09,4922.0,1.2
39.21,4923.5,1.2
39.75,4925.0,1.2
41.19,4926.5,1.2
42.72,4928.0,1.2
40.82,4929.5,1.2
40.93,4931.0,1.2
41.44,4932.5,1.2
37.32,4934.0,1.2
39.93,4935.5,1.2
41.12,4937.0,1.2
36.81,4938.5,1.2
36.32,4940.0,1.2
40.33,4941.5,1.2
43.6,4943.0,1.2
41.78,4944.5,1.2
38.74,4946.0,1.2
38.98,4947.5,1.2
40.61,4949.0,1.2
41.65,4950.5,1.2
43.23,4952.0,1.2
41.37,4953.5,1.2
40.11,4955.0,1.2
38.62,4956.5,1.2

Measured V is 3.0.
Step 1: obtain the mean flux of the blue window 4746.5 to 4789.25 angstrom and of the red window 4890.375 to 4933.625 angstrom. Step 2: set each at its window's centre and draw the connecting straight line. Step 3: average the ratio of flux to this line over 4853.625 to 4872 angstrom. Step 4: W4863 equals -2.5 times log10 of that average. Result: 0.13 mag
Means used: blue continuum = 41.1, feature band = 35.7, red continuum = 39.5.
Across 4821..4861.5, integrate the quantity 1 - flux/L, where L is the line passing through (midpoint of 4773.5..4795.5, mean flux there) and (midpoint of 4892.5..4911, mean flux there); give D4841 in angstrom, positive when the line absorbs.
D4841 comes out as 1.45 angstrom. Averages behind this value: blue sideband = 41.7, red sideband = 40.8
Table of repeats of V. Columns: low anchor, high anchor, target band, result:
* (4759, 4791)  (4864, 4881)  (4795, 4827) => -1.3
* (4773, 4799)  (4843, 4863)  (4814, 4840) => -0.9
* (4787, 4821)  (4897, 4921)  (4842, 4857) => 0.1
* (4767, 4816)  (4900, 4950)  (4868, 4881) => 0.8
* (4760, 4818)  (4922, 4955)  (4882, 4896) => 0.9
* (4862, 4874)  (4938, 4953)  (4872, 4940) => -2.5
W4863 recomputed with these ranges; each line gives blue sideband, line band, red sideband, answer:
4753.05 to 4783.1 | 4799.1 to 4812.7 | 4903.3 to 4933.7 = 0.01 mag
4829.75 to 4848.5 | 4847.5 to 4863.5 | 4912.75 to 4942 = 0.10 mag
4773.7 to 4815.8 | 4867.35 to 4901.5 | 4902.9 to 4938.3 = 0.04 mag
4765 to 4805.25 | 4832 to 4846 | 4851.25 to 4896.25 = -0.05 mag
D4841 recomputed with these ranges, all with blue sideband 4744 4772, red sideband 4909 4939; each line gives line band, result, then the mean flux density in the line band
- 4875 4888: 0.2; 38.9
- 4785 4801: -0.2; 40.9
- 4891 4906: -0.2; 39.9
